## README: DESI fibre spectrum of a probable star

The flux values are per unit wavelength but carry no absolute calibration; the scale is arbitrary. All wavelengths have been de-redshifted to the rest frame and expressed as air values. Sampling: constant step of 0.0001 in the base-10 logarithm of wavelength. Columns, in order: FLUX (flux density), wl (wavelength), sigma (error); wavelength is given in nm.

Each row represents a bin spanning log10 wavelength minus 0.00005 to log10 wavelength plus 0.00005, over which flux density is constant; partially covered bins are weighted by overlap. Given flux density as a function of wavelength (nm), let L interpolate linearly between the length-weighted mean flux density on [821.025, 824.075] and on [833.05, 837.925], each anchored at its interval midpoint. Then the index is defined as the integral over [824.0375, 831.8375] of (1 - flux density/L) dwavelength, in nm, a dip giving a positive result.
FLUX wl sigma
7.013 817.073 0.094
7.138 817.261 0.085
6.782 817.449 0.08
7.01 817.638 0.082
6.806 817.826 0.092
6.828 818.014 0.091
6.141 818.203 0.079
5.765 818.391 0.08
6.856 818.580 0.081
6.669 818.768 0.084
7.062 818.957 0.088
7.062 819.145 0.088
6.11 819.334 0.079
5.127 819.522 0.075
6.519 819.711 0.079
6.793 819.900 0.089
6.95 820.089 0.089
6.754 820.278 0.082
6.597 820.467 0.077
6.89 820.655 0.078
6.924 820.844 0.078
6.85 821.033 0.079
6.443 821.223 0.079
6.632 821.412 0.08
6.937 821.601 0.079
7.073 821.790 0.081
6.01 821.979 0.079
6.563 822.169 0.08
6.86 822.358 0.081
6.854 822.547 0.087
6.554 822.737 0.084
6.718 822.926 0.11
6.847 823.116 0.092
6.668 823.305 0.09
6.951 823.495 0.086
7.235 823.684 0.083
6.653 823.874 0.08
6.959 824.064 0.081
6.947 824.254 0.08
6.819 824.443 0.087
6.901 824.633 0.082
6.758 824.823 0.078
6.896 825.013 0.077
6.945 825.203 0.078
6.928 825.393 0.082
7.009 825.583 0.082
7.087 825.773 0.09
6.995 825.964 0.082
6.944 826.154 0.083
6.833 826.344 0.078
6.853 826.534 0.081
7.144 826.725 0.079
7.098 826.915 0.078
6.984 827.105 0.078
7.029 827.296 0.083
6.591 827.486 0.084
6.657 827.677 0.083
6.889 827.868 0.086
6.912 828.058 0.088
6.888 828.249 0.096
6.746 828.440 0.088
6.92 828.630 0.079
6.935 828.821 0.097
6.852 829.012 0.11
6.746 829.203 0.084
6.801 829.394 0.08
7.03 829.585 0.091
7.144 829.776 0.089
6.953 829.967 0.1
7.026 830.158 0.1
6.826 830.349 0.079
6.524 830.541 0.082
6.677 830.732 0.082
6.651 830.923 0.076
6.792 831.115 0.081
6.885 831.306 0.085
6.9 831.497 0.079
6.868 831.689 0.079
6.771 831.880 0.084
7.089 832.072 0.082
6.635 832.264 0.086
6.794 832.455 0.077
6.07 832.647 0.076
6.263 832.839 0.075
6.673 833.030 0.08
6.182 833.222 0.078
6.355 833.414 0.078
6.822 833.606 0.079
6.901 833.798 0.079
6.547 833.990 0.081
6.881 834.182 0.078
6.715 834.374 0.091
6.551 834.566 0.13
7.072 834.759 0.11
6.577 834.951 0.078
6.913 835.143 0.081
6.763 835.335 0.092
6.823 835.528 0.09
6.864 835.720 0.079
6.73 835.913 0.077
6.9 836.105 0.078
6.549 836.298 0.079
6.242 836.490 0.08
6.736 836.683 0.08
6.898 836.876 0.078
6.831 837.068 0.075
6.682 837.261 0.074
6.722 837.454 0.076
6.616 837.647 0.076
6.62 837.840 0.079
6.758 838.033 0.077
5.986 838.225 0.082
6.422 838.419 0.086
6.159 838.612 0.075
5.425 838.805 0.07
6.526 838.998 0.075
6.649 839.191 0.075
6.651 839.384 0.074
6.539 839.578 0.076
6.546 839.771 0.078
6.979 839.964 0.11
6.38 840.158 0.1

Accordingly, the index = -0.19 nm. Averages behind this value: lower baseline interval 6.74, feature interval 6.89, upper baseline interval 6.7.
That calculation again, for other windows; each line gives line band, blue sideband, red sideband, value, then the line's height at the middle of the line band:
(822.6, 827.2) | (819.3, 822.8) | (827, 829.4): -0.11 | 6.74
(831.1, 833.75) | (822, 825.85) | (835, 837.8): 0.04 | 6.76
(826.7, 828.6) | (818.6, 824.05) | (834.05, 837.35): -0.05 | 6.72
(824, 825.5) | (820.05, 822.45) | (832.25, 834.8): -0.05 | 6.69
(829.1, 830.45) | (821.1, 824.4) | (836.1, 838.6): -0.05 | 6.68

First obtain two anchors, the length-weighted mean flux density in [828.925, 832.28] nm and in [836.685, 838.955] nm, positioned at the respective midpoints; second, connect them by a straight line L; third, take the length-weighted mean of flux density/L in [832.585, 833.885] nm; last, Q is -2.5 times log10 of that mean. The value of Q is 0.04 mag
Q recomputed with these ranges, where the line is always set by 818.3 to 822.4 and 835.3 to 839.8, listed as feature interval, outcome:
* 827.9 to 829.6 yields -0.04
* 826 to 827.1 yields -0.06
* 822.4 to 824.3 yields -0.04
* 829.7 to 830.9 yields -0.04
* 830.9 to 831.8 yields -0.04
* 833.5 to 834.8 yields -0.03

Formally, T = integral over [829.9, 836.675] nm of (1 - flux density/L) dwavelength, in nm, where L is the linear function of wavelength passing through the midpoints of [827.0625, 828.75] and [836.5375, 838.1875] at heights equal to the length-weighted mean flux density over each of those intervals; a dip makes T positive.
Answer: 0.050 nm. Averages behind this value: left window 6.84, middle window 6.71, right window 6.69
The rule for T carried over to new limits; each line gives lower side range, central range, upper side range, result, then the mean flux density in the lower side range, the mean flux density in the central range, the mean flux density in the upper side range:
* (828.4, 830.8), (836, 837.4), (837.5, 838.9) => -0.06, 6.87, 6.69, 6.3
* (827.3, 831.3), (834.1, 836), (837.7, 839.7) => -0.07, 6.83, 6.79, 6.38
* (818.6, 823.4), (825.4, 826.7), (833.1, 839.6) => -0.06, 6.66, 6.96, 6.61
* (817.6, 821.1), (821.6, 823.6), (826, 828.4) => 0.00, 6.61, 6.73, 6.9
